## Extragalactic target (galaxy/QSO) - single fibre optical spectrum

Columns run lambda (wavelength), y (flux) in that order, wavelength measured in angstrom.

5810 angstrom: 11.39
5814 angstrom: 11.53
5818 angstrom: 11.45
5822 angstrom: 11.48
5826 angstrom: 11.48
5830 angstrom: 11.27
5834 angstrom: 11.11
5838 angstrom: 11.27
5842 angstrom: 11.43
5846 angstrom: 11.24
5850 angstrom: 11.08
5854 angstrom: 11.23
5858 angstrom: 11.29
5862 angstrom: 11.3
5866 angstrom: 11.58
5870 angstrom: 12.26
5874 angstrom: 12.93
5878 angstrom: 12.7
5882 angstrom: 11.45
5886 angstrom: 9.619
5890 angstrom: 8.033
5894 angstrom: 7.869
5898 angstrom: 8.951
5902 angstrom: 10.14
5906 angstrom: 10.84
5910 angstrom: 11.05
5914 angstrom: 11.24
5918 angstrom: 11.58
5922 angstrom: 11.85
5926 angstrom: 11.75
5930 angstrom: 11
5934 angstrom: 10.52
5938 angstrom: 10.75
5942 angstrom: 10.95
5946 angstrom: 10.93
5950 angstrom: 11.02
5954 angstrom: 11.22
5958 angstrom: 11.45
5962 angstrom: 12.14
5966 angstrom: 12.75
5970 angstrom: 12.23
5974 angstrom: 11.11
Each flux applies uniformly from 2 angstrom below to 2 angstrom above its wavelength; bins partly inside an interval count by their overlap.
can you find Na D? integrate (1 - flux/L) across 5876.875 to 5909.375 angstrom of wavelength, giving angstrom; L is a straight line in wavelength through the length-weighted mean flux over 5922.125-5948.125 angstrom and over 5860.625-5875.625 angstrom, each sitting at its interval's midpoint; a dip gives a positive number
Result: 4.85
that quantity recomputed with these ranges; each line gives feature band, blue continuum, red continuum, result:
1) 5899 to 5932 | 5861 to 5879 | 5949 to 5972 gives 2.44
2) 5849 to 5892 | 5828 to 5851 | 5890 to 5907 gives -4.46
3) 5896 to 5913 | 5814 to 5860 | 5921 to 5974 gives 1.60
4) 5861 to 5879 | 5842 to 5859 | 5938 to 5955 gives -1.59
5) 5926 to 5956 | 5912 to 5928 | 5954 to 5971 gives 2.14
